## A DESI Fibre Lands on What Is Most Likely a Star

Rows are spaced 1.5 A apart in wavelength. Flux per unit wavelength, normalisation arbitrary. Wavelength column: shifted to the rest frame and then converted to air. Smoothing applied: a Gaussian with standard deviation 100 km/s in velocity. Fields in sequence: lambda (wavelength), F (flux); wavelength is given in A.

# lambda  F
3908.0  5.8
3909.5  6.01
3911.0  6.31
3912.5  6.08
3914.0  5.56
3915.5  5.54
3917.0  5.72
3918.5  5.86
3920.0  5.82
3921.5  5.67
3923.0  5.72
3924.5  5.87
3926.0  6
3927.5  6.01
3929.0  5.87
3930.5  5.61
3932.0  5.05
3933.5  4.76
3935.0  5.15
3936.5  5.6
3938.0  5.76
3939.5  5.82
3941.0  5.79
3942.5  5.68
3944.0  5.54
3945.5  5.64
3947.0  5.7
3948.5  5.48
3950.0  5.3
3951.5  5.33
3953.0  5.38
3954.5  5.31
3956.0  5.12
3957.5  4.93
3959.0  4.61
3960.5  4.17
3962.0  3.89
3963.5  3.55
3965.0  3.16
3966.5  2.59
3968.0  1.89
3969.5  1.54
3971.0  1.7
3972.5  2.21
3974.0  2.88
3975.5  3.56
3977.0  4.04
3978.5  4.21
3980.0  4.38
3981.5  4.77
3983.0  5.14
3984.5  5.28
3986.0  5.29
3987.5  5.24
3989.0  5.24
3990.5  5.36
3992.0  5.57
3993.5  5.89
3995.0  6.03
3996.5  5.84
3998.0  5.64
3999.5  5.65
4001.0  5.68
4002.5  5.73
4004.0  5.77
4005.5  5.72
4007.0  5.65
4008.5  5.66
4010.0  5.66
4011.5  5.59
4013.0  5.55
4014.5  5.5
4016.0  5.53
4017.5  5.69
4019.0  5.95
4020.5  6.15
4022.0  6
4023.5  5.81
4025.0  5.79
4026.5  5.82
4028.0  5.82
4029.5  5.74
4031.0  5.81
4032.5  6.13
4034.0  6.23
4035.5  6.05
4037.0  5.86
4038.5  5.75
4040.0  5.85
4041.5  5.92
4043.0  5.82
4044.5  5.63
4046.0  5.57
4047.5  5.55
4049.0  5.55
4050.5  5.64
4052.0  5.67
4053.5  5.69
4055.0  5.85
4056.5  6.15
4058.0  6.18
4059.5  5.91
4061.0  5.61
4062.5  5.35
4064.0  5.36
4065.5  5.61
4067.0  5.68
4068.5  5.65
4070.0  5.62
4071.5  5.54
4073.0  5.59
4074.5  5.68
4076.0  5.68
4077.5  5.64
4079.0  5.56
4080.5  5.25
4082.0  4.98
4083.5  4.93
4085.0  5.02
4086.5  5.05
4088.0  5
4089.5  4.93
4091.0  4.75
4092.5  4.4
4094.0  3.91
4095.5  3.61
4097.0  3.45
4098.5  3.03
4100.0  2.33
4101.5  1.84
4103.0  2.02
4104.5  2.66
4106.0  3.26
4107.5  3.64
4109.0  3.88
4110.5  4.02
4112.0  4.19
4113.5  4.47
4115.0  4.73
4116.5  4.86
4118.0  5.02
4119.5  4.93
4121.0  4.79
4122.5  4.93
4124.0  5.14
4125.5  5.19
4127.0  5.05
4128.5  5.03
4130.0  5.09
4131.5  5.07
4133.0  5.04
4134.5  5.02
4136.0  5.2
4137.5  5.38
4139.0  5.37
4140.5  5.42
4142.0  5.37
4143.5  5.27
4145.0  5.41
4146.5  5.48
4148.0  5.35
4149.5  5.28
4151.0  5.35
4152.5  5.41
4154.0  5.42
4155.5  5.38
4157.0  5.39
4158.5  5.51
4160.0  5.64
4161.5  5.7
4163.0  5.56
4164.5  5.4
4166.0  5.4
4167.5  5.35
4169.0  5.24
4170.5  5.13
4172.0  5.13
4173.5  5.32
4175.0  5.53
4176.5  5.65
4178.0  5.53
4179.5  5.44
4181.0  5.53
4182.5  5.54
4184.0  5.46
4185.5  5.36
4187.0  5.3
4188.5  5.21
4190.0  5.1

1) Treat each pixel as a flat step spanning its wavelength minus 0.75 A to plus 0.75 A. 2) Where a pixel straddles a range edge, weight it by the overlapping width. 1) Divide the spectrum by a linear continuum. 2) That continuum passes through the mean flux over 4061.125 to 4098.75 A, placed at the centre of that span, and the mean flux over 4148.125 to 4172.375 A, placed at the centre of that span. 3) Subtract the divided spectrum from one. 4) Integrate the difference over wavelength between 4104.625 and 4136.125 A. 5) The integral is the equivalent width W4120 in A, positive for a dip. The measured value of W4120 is 3.5 A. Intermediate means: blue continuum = 5.05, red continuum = 5.4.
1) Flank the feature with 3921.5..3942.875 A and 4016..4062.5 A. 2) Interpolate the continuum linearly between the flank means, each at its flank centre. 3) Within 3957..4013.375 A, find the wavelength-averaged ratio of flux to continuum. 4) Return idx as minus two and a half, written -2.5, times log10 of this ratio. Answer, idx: 0.237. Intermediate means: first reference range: 5.62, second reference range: 5.83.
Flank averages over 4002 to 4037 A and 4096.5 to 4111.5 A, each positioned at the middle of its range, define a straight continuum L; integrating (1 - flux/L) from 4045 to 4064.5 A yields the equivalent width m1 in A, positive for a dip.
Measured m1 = -4.5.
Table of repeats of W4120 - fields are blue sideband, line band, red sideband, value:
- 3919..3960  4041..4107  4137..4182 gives 6.0 A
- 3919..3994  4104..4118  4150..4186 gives 3.2 A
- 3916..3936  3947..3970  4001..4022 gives 5.8 A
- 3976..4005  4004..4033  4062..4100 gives -3.2 A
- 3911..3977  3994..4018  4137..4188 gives -3.2 A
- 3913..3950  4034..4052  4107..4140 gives -2.1 A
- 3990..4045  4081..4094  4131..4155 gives 1.6 A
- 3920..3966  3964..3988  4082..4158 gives 7.1 A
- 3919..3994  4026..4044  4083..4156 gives -4.6 A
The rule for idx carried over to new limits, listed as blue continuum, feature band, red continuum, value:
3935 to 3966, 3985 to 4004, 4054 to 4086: -0.07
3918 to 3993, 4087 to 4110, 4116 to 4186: 0.41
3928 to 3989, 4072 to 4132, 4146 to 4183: 0.16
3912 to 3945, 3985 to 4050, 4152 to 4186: -0.03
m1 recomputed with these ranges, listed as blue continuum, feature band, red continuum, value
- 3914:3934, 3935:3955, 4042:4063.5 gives 0.42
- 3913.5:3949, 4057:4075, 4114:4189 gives -0.78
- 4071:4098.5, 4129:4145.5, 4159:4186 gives -0.05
